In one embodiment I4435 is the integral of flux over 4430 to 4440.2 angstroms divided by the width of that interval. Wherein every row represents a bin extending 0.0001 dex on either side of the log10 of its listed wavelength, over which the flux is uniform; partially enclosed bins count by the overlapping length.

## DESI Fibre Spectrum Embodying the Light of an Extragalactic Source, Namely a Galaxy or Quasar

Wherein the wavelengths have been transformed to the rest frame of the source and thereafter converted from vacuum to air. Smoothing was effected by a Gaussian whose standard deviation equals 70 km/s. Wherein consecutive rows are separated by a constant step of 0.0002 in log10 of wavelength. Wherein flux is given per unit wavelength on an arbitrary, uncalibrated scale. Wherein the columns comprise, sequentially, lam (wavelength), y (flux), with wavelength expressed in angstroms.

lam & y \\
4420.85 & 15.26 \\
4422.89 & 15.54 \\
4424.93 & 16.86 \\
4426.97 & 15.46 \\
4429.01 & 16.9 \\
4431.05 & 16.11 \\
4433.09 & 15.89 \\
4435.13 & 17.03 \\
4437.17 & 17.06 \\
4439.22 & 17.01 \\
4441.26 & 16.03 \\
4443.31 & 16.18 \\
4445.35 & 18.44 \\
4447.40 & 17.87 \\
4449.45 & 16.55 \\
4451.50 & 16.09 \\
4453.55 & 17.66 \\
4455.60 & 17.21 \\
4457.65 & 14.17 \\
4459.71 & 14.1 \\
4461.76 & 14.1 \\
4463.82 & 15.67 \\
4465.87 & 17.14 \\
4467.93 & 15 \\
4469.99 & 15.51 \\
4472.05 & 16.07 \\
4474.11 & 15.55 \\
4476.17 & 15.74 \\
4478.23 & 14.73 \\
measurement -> 16.6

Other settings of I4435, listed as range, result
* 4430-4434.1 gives 16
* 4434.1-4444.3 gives 16.7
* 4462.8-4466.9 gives 16.4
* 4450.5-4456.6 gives 17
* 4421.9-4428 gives 15.9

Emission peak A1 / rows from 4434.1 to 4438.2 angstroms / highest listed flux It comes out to 17.06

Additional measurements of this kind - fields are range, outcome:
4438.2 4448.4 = 18.44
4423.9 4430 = 16.9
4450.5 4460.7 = 17.66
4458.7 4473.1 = 17.14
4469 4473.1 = 16.07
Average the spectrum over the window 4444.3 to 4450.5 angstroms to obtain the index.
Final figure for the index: 17.6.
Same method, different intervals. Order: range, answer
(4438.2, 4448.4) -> 17.1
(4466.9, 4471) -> 15.2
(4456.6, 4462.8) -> 14.1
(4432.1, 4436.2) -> 16.5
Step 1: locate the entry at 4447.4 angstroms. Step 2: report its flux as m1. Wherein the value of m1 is 17.87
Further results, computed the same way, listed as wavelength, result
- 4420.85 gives 15.26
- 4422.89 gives 15.54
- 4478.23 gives 14.73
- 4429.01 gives 16.9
